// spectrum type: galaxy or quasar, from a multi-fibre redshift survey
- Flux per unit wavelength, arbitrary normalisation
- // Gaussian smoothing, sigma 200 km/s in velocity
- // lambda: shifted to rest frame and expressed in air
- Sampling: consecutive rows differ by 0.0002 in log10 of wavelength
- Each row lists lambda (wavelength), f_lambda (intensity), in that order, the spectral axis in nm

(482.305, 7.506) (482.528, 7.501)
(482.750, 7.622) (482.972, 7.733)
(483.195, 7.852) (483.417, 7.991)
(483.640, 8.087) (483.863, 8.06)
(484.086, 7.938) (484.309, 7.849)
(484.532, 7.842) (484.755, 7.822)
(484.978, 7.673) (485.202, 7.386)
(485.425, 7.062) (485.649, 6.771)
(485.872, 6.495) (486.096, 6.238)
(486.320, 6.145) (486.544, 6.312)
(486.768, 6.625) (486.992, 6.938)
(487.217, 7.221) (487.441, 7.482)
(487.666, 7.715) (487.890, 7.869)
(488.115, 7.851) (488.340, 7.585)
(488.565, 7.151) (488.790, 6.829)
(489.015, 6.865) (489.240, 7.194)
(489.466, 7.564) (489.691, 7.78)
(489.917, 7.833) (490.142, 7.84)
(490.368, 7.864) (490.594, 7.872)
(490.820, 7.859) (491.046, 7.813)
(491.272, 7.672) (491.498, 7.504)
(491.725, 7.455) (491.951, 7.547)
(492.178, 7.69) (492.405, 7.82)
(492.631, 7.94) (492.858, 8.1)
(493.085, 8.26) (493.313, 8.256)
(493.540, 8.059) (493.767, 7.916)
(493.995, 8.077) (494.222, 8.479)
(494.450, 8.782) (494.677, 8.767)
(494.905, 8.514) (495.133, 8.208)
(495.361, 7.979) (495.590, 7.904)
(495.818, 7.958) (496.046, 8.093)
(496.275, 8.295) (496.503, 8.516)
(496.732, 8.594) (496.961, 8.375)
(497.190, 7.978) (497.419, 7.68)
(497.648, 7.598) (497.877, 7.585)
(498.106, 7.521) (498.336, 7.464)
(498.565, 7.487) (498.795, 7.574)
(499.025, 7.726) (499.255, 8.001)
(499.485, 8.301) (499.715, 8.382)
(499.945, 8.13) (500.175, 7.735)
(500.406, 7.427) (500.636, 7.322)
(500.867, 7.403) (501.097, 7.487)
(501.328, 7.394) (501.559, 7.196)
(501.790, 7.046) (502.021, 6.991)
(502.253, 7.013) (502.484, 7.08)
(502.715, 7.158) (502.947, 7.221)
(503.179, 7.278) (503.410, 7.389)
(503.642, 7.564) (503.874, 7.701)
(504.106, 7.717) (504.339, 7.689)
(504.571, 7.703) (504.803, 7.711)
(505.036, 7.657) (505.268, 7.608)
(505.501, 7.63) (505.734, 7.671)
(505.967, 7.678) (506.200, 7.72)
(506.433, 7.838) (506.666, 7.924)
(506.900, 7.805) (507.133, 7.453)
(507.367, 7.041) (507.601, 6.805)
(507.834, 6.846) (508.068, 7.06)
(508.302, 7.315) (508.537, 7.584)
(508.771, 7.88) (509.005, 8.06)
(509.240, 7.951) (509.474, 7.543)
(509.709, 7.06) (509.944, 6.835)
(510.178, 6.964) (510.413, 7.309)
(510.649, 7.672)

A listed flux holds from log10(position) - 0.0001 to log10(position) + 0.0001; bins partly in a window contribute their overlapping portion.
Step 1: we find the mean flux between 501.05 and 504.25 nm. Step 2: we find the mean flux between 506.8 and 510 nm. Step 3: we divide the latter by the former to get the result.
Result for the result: 1.0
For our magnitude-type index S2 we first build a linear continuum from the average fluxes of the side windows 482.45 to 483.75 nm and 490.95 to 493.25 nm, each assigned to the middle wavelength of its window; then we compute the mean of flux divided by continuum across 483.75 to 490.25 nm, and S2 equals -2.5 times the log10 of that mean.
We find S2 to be 0.07 mag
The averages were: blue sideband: 7.81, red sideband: 7.79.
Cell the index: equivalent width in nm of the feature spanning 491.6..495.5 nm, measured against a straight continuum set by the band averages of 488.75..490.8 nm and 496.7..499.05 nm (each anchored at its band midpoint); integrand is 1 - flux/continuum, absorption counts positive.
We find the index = -0.233 nm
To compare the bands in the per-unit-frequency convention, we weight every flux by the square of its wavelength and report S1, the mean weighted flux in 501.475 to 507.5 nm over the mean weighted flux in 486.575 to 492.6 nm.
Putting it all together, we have 1.06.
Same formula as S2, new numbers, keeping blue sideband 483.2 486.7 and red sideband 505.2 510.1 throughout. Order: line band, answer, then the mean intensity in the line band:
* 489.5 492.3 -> -0.052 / 7.72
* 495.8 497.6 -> -0.108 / 8.18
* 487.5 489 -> -0.017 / 7.46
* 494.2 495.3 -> -0.156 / 8.53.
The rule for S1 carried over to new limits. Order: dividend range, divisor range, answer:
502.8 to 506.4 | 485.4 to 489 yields 1.16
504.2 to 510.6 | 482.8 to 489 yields 1.11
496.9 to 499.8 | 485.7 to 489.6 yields 1.15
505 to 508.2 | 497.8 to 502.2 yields 1.01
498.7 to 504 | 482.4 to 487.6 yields 1.09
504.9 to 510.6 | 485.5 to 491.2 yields 1.11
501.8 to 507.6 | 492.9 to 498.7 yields 0.96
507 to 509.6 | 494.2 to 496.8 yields 0.94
